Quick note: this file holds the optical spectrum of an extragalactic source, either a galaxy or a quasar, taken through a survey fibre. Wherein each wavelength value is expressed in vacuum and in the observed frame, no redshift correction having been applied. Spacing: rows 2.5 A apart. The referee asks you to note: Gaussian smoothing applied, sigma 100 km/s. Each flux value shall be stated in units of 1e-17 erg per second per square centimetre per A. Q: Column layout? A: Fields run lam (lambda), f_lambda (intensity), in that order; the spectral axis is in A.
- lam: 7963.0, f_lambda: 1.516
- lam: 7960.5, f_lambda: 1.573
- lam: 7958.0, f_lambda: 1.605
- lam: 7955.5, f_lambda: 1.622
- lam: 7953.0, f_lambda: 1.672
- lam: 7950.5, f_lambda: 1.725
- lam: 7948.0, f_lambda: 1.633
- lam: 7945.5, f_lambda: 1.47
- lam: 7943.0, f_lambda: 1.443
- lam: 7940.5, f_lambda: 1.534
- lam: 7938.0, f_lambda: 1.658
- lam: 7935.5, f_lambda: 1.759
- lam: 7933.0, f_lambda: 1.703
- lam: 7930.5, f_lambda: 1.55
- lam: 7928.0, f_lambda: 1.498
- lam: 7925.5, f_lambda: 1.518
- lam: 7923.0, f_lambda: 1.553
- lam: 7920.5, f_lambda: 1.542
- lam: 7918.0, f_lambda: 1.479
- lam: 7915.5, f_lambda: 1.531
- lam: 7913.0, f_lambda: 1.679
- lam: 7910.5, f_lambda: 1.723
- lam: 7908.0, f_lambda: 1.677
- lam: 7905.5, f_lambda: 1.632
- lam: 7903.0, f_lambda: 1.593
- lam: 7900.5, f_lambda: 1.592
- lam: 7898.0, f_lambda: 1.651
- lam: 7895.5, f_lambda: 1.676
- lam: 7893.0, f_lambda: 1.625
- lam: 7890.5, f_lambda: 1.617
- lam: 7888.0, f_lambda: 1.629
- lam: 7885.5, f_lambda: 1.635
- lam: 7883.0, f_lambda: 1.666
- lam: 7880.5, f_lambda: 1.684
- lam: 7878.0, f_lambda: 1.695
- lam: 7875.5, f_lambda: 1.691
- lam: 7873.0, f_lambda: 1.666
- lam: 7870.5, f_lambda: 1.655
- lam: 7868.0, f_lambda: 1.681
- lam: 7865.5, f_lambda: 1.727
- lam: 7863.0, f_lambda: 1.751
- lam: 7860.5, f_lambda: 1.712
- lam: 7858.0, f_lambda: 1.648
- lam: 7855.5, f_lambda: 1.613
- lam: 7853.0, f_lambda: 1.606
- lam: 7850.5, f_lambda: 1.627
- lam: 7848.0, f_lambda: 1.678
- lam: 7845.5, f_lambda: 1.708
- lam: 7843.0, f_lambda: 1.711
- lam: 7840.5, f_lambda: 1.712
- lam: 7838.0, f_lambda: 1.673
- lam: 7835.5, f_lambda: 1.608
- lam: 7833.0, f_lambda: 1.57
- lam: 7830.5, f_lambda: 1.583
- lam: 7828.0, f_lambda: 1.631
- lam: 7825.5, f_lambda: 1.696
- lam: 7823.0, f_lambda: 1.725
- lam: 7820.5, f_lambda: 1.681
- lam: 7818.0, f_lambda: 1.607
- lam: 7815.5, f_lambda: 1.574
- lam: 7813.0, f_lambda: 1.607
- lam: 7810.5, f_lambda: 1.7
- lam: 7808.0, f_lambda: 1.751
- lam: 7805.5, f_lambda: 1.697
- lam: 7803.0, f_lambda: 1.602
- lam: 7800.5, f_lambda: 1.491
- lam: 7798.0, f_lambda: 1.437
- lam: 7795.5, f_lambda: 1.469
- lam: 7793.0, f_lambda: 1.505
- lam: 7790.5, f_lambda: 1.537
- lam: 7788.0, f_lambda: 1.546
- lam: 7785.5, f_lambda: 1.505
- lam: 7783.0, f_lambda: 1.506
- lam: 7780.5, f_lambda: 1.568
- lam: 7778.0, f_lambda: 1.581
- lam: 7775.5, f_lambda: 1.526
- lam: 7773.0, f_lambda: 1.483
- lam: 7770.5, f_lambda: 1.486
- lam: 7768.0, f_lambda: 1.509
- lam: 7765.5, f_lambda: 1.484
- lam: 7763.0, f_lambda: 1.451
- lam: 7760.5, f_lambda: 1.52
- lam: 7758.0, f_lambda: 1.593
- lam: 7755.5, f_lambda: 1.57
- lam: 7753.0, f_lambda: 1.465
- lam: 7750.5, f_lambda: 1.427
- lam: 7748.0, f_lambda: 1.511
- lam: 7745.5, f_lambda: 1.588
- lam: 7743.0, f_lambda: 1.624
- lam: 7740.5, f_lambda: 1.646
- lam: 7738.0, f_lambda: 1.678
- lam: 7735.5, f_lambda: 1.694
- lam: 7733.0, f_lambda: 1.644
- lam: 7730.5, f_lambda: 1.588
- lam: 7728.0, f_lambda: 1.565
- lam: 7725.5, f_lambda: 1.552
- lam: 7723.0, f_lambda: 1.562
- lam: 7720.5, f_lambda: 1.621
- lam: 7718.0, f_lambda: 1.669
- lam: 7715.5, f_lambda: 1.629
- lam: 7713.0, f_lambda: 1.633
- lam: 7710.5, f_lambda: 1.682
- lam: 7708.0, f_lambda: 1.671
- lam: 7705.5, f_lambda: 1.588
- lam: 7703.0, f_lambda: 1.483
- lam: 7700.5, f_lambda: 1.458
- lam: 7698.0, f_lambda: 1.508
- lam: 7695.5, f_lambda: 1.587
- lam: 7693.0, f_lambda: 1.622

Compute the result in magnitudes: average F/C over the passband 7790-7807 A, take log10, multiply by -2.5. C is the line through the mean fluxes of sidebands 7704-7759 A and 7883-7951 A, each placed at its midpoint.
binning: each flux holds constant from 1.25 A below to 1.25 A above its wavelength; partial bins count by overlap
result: 0.04 mag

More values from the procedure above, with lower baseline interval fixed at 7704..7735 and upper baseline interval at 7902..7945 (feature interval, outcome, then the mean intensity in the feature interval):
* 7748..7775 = 0.08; 1.5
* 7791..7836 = 0.00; 1.61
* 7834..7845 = -0.05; 1.68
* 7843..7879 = -0.05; 1.68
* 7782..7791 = 0.06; 1.52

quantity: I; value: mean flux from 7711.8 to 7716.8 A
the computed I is 1.63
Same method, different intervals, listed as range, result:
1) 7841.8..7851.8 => 1.68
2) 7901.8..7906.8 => 1.61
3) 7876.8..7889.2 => 1.66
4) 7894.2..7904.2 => 1.63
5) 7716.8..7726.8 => 1.6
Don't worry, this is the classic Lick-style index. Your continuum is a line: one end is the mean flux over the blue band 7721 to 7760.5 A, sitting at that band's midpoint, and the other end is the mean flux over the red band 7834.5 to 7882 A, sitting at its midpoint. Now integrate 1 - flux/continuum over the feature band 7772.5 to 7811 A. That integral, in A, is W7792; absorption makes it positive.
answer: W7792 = 1.6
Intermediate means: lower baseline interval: 1.58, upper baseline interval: 1.68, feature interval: 1.56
